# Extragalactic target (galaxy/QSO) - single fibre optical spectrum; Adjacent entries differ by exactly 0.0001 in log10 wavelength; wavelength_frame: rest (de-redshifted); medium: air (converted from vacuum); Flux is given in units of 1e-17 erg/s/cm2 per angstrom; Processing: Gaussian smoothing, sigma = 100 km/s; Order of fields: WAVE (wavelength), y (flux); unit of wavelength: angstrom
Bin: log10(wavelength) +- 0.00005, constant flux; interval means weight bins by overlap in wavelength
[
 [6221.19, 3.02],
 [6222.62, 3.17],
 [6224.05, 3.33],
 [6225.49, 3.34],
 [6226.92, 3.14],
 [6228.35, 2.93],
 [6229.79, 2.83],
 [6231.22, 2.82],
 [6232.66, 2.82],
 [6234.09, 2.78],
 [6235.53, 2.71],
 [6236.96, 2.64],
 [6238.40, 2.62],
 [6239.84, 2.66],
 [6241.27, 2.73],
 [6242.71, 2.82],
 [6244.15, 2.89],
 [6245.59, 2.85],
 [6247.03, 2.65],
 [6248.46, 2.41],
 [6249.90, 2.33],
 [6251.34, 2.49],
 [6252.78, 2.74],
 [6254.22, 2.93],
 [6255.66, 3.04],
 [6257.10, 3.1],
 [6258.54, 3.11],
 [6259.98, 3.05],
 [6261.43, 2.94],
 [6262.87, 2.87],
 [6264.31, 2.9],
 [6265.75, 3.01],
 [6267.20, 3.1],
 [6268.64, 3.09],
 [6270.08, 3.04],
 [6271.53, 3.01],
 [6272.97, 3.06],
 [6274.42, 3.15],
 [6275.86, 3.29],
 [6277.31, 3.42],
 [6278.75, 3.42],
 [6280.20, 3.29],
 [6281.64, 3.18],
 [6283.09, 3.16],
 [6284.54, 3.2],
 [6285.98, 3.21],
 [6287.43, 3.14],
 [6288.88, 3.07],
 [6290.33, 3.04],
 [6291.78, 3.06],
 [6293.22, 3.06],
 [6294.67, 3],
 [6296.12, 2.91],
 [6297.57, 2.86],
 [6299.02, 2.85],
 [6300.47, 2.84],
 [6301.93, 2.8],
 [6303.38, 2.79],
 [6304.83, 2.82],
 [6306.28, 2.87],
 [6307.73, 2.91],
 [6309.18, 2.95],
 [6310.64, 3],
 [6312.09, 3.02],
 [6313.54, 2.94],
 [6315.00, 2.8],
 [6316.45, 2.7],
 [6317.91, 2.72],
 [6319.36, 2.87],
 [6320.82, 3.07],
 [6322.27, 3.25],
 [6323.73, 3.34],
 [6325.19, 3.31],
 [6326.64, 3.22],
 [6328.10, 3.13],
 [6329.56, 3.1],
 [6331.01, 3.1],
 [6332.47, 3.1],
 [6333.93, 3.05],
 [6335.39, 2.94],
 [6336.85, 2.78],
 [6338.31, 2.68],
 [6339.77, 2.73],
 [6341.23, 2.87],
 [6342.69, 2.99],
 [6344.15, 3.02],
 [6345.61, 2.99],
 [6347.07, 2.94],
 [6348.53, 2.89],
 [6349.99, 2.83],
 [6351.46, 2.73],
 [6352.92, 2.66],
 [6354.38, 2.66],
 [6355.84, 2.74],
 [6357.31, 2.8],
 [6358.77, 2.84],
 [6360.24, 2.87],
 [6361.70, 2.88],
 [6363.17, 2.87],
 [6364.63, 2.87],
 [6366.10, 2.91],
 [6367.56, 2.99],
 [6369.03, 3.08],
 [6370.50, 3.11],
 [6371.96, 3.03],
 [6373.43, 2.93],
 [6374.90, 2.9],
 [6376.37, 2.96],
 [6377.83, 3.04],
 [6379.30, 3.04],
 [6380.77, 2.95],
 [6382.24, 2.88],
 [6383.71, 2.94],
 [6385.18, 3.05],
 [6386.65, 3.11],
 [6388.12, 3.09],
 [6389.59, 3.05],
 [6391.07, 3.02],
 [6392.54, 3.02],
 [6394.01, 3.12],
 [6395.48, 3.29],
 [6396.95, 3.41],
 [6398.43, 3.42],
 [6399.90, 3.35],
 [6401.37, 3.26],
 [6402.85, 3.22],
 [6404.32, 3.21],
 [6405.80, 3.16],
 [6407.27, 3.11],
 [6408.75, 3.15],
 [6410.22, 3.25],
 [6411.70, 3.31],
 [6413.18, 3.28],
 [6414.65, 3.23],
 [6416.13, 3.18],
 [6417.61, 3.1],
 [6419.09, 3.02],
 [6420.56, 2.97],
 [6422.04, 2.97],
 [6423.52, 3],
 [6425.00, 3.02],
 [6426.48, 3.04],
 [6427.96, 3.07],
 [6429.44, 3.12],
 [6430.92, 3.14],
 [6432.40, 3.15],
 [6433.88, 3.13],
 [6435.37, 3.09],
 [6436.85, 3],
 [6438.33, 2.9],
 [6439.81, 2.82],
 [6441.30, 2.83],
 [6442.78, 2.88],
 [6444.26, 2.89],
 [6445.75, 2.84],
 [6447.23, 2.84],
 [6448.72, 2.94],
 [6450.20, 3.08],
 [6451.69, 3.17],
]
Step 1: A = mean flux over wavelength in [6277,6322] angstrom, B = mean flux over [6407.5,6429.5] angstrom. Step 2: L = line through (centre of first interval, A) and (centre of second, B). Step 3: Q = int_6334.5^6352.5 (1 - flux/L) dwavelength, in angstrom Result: 1.0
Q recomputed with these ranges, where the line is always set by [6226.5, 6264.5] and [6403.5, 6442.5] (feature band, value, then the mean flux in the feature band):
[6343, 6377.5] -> 1.05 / 2.89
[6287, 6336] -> -1.35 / 2.99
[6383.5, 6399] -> -0.55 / 3.14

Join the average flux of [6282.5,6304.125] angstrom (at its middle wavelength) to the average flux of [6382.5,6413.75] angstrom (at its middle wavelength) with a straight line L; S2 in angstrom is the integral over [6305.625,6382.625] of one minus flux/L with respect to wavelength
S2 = 3.57 angstrom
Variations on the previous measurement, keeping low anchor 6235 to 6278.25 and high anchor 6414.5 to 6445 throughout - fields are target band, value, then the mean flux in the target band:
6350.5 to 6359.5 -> 0.7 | 2.74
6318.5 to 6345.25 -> -0.7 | 3.03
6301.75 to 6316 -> 0.2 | 2.89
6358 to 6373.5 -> 0.2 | 2.94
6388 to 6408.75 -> -1.4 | 3.2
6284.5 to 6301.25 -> -0.5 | 3.01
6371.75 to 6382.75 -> 0.1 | 2.96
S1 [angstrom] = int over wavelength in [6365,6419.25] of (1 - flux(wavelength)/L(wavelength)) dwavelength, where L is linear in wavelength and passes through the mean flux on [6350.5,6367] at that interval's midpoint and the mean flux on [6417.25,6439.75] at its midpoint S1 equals -3.60 angstrom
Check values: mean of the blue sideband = 2.81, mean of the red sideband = 3.04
